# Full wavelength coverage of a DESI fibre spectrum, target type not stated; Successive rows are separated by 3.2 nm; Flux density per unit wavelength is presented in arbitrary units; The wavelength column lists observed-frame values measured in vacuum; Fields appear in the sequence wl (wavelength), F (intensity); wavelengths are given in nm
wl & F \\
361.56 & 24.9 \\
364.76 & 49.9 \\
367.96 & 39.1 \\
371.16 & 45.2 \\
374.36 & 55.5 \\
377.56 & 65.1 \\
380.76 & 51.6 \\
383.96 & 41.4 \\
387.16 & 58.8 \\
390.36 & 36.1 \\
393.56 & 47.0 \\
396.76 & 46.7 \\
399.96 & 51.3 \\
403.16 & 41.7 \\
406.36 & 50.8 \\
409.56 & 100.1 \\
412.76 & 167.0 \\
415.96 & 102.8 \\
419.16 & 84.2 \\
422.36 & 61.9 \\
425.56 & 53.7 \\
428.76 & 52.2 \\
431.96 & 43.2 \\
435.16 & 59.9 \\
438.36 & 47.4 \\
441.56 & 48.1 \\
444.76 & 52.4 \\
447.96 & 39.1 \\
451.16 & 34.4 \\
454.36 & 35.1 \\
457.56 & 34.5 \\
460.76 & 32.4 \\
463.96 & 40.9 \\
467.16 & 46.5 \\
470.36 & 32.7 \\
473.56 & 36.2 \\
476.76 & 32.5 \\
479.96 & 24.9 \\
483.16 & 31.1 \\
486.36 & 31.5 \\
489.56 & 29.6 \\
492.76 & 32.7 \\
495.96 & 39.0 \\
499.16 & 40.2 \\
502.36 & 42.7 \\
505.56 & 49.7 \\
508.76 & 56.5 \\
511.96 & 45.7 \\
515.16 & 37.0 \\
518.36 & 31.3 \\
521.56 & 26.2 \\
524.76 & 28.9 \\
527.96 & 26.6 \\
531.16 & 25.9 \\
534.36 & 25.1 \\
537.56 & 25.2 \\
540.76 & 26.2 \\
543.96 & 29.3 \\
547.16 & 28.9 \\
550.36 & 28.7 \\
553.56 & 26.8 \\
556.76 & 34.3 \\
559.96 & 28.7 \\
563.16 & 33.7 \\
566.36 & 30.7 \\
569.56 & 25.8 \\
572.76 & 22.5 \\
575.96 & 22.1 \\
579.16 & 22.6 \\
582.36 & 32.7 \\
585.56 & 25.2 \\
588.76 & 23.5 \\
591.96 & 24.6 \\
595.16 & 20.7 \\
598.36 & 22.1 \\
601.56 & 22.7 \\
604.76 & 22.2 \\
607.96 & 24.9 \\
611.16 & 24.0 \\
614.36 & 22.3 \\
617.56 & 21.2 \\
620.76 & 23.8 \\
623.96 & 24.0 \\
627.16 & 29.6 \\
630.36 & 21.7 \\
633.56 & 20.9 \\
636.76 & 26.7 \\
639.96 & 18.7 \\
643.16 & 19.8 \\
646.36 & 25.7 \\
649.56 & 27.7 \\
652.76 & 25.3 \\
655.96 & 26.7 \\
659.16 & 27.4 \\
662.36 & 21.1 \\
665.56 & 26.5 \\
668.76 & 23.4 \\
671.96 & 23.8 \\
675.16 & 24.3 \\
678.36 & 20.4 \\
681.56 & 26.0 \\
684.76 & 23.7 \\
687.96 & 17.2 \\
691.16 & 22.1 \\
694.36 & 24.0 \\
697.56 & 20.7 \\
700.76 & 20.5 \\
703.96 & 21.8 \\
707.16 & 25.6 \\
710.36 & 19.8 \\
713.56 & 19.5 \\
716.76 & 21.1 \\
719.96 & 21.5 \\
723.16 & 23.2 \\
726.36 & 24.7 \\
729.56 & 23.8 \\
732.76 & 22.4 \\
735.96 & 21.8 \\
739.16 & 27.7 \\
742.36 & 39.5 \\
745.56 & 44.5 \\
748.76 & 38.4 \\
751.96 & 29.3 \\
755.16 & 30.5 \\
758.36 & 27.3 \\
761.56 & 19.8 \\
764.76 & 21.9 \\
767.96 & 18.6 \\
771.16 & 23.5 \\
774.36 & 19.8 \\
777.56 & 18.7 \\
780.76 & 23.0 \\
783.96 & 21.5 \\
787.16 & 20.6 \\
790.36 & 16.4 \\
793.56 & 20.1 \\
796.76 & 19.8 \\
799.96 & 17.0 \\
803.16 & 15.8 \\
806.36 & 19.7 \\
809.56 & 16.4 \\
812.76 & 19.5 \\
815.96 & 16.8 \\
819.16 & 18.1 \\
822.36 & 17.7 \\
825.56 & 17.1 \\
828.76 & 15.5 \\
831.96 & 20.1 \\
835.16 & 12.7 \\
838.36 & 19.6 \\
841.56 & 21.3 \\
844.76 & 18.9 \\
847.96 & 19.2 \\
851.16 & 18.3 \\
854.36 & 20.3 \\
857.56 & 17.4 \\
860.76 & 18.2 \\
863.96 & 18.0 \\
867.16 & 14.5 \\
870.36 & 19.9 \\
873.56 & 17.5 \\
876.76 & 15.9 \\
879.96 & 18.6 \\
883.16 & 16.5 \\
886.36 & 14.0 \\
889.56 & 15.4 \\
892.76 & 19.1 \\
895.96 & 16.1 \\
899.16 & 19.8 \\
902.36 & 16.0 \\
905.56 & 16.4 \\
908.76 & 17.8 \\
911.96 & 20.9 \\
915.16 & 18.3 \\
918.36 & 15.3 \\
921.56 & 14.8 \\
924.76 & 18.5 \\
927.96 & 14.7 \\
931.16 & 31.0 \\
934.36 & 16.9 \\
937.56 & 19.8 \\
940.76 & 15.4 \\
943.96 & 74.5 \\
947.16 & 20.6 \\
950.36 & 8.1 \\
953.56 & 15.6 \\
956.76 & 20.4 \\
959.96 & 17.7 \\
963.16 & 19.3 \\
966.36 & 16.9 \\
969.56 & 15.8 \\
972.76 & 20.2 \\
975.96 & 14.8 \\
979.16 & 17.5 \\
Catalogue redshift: 1.67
